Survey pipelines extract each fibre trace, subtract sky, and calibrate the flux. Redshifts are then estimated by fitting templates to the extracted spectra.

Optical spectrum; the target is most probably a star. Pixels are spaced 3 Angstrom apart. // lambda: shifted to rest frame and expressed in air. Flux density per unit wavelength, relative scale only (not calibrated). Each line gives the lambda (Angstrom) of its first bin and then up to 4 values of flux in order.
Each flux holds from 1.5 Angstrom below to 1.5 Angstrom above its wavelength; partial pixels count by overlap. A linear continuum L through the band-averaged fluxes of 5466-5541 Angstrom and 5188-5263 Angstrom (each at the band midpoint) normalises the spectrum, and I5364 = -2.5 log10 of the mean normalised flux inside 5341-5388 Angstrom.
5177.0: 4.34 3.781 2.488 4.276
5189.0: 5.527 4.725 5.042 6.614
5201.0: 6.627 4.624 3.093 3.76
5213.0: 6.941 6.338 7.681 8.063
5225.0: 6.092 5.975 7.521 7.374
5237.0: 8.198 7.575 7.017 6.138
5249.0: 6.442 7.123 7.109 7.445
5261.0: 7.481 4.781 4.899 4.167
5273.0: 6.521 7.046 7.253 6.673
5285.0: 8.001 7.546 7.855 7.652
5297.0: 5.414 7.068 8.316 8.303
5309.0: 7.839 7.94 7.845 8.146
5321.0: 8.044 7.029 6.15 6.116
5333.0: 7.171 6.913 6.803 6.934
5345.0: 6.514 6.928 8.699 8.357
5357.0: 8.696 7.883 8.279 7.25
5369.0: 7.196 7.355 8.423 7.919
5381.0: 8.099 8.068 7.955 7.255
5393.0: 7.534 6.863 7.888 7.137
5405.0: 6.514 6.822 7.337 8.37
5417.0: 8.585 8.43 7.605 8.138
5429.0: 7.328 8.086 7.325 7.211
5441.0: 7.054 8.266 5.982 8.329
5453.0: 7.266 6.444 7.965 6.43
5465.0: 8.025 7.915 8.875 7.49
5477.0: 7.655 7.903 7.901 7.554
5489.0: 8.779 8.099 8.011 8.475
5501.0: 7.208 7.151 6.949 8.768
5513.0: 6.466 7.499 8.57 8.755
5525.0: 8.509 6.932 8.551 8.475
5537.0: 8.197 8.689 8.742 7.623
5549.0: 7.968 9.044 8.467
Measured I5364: -0.09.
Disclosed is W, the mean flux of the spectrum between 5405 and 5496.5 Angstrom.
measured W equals 7.69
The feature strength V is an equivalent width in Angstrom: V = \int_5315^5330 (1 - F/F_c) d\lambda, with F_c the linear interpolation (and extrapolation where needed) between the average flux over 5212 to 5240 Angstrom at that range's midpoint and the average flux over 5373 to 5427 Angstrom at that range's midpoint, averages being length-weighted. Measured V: 0.4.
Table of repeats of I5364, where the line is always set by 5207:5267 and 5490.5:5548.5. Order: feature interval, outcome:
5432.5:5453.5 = 0.034 mag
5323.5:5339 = 0.068 mag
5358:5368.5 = -0.078 mag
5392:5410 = 0.045 mag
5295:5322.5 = -0.099 mag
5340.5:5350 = 0.042 mag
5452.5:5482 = 0.018 mag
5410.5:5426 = -0.085 mag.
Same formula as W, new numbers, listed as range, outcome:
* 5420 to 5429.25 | 7.86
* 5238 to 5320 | 7.04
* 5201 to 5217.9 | 5.16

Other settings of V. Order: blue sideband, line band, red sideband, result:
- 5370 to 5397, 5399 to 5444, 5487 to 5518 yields 0.8 Angstrom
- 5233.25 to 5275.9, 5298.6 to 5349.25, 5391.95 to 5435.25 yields -2.0 Angstrom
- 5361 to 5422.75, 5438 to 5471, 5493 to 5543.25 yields 1.7 Angstrom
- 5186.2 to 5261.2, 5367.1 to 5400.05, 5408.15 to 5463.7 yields -1.9 Angstrom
